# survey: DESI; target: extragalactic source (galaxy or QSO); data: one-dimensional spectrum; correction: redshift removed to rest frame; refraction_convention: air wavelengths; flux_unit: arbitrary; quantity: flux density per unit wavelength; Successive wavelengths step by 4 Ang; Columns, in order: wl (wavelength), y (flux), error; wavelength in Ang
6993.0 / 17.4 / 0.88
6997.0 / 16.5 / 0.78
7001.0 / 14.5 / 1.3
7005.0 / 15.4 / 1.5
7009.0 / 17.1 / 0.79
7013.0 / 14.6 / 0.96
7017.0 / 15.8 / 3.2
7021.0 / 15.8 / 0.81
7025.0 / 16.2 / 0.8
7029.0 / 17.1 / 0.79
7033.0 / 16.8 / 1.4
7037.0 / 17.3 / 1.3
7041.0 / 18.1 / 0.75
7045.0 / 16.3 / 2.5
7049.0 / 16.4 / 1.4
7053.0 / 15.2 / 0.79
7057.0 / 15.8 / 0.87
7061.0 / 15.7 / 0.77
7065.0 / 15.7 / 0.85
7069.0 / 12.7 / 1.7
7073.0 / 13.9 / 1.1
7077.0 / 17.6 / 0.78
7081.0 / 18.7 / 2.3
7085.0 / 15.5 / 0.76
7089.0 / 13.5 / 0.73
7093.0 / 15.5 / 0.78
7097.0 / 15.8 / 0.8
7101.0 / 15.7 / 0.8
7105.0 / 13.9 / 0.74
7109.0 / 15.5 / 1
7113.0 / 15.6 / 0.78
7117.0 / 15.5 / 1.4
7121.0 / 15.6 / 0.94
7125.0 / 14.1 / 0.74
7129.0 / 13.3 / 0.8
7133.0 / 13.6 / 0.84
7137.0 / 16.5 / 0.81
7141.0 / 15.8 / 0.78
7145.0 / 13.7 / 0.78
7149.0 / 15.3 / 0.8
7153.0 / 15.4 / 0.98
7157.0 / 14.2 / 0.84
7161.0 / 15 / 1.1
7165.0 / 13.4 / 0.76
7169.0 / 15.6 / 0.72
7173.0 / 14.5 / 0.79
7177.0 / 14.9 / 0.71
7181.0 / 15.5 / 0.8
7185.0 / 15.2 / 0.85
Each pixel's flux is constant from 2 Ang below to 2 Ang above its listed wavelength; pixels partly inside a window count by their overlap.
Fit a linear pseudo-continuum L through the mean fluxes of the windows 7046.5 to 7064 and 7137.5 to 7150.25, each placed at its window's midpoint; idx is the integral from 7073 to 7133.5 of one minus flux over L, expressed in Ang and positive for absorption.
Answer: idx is 0.5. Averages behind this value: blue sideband 15.8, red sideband 15.1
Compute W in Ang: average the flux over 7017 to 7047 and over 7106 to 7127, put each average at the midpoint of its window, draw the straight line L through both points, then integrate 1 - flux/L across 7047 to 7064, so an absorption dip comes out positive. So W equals 0.6 Ang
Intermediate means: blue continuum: 16.7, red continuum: 15.2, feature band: 15.8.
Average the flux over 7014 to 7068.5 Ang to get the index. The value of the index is 16.2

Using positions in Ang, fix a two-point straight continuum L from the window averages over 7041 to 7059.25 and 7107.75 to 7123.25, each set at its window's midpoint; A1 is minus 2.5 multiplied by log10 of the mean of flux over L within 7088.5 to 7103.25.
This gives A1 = 0.03 mag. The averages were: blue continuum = 16.2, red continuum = 15.5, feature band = 15.3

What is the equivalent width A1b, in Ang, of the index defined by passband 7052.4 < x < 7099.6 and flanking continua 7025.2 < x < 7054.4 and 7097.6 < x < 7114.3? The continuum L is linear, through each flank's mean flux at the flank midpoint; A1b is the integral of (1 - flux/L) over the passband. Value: 1.2 Ang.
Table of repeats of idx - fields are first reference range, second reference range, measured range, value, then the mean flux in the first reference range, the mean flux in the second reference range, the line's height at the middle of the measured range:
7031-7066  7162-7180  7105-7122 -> 0.13 Ang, 16.4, 14.7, 15.5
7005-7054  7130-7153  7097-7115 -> 0.18 Ang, 16.4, 14.9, 15.4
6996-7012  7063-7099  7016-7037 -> -1.07 Ang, 15.8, 15.4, 15.7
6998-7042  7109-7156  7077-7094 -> -0.60 Ang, 16.2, 15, 15.5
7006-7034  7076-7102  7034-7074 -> 0.73 Ang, 16.2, 16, 16.1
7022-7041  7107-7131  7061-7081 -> 0.75 Ang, 16.9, 14.9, 16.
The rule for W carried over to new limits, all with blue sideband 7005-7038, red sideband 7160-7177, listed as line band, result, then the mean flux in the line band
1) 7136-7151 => -0.3 Ang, 15.2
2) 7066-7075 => 1.2 Ang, 13.6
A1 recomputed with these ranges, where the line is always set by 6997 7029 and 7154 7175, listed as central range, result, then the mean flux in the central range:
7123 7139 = 0.03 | 14.4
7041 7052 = -0.07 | 16.6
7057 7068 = 0.00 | 15.4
